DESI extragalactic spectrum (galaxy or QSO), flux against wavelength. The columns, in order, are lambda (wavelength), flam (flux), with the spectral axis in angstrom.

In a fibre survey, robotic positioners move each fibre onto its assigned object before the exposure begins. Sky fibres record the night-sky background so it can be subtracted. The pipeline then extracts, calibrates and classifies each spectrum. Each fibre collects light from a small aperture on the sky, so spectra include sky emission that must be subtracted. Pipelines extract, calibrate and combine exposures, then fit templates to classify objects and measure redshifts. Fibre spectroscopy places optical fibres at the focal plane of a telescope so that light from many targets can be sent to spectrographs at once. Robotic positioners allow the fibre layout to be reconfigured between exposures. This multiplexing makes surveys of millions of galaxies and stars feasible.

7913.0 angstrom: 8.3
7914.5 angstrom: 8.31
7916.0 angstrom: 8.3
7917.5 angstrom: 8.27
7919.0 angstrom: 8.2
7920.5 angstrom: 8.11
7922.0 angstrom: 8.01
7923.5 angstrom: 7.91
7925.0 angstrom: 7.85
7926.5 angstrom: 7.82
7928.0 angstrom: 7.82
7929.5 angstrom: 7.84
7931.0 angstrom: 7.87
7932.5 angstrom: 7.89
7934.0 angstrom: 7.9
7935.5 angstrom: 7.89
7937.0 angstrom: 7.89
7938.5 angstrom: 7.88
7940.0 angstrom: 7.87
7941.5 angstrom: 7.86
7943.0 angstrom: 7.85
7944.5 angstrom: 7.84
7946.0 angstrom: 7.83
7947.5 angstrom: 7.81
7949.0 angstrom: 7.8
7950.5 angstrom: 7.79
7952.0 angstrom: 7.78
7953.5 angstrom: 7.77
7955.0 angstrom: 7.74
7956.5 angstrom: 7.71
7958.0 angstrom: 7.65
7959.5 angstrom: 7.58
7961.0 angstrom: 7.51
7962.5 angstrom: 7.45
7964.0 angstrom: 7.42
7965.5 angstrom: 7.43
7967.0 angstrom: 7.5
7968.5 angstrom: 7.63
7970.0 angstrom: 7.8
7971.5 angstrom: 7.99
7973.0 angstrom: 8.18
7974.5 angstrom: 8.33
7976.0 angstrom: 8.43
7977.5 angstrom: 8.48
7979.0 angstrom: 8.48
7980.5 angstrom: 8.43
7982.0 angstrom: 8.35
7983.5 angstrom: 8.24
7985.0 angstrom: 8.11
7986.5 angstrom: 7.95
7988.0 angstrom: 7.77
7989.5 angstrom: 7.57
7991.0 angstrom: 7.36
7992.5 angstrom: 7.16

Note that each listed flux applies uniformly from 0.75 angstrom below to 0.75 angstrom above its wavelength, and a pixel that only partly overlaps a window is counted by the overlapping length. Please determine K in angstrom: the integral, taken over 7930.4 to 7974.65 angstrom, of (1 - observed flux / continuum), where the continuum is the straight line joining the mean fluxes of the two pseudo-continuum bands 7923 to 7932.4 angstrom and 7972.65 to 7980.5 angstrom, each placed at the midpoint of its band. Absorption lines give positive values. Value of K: 1.91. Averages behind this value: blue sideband 7.85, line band 7.77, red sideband 8.39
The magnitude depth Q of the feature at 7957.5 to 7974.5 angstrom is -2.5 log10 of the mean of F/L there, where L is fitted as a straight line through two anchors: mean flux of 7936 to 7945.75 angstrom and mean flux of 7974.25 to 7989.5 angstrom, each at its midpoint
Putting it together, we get 0.06 mag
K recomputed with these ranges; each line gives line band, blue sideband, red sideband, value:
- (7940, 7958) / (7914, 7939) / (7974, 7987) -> 0.73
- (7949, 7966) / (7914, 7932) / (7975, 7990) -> 1.02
